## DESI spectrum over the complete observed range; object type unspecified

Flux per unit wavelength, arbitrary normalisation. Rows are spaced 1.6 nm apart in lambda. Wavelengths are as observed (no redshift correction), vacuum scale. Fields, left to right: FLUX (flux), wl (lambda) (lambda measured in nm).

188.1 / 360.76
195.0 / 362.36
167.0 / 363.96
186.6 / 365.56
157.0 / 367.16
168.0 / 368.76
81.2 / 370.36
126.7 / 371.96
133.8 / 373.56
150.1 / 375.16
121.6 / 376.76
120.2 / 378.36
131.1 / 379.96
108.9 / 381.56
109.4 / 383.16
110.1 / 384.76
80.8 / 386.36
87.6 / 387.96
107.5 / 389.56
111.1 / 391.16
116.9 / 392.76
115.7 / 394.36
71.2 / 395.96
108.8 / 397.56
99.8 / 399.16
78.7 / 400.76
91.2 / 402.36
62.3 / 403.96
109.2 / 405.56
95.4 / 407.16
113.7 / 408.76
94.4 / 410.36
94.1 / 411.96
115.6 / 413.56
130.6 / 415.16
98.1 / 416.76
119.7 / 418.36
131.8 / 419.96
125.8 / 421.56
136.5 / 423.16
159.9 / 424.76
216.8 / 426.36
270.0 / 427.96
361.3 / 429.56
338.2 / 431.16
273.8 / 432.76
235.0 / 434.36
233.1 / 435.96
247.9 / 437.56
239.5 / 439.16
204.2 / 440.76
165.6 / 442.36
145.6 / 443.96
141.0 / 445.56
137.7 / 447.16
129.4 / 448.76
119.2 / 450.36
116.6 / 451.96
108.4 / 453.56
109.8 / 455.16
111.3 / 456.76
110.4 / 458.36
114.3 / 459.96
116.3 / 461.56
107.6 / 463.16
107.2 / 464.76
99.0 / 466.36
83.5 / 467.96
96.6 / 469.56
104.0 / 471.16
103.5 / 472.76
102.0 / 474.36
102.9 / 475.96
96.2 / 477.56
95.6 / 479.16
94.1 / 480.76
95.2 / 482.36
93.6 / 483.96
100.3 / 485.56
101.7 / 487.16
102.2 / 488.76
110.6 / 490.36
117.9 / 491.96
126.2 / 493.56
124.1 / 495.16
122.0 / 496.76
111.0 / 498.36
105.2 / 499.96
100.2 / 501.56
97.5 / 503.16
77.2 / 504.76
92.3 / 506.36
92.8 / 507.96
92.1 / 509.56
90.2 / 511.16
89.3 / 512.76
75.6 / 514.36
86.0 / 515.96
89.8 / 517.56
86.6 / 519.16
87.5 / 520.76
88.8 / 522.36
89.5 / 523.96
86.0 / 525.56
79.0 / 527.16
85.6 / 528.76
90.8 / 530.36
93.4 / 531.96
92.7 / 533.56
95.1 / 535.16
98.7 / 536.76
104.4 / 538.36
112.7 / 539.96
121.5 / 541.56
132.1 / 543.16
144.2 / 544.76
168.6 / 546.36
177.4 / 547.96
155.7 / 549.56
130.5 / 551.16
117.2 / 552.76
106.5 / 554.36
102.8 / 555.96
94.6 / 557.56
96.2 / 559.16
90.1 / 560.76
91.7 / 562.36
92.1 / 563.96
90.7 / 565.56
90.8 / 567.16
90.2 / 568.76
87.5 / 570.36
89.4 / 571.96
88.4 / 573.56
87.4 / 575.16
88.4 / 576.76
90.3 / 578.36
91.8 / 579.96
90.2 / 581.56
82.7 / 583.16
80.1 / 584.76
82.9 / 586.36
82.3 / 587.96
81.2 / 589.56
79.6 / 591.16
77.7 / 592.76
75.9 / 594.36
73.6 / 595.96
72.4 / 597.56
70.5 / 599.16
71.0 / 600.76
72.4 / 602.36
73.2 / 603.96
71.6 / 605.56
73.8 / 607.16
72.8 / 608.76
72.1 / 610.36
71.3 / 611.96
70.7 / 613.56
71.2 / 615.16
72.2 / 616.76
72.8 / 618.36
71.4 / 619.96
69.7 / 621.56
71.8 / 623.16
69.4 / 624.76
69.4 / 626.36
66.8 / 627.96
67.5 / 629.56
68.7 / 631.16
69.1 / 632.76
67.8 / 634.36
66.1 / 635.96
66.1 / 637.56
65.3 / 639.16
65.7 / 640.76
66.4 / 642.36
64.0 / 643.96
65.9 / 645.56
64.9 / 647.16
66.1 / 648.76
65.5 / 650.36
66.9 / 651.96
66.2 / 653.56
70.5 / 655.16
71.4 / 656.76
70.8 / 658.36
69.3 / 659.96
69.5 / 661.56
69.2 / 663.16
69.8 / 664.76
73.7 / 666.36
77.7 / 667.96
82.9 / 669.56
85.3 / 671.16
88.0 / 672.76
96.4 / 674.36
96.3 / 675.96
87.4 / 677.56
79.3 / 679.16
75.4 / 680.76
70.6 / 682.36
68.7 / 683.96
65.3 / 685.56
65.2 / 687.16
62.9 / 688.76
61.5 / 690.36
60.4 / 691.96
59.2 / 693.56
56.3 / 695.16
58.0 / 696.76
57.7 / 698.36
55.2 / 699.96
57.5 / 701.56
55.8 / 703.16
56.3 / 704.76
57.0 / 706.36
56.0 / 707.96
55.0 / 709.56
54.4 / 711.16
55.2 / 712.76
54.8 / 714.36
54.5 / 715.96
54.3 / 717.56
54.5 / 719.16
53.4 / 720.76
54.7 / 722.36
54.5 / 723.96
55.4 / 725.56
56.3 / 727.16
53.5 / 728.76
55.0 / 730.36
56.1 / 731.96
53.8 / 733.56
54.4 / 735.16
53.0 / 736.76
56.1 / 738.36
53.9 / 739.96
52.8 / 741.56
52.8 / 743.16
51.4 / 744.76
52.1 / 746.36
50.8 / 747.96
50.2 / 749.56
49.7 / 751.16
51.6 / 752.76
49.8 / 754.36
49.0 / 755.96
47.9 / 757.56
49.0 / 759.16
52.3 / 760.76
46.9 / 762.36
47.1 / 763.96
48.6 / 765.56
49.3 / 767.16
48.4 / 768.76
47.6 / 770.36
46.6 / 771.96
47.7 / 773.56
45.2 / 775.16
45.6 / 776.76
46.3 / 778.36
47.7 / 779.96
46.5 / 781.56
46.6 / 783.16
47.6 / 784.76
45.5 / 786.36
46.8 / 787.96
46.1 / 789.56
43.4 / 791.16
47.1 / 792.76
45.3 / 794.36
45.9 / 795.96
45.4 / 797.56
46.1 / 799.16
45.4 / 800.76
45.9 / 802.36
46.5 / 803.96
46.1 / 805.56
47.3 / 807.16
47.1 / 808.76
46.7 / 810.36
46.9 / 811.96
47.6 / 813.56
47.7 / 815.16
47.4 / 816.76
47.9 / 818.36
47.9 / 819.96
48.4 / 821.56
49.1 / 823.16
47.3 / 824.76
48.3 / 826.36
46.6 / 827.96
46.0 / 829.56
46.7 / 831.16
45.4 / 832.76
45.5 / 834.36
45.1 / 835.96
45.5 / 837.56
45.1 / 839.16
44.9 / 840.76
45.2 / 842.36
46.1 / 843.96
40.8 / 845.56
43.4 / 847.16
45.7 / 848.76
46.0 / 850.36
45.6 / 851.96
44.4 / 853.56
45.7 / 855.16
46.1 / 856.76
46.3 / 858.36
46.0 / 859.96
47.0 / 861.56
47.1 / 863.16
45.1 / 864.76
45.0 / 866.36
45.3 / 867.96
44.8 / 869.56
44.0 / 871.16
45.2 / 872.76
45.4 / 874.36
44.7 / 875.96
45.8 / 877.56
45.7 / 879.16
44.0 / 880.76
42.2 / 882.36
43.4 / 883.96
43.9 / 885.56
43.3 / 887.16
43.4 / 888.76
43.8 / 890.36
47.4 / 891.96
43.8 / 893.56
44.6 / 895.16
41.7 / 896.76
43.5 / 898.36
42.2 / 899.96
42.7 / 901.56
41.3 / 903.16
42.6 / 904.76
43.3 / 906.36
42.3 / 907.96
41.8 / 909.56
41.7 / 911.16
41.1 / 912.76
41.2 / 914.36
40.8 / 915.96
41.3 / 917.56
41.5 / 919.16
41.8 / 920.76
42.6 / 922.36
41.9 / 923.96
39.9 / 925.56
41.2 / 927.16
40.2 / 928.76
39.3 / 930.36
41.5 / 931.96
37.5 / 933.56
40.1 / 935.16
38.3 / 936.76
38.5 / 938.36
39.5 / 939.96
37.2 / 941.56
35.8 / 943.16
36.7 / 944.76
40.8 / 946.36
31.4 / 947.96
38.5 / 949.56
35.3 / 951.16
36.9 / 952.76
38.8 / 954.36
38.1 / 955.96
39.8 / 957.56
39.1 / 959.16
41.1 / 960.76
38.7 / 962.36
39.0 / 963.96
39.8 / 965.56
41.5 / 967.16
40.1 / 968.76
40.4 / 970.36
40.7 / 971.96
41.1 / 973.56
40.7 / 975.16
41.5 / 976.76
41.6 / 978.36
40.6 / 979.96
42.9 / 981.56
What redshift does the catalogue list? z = 2.53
